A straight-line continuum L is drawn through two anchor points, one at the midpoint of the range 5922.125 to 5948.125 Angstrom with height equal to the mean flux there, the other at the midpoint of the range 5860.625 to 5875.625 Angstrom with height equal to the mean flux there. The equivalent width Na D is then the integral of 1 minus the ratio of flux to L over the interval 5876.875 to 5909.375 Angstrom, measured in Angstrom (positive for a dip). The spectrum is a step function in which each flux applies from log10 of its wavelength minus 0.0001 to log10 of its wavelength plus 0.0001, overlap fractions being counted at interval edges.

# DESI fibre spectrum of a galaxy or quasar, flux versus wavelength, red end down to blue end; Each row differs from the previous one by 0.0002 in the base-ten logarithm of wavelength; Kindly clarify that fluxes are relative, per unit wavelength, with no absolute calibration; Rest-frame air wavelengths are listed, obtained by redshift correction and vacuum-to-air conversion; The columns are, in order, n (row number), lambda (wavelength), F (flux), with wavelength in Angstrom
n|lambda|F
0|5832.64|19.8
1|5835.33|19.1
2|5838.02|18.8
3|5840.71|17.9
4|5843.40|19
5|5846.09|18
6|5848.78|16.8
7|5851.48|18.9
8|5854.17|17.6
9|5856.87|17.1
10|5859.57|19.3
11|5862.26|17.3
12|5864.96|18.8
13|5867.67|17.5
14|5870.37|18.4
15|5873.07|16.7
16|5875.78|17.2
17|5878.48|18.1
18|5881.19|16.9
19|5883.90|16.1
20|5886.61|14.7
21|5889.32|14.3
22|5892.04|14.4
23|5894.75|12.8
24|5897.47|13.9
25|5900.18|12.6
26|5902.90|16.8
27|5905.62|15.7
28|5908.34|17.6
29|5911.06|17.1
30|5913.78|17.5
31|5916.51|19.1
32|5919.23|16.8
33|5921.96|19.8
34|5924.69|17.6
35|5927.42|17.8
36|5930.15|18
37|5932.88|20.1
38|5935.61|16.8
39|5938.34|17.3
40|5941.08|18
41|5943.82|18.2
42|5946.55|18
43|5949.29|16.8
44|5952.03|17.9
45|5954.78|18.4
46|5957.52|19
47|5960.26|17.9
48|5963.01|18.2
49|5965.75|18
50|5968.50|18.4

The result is 4.6 Angstrom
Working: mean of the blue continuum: 17.7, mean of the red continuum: 18.1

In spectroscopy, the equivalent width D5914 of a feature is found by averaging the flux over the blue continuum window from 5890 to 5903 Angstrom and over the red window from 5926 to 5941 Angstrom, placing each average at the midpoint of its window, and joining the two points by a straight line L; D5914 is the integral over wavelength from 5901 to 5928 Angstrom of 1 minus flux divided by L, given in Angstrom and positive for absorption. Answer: -2.8 Angstrom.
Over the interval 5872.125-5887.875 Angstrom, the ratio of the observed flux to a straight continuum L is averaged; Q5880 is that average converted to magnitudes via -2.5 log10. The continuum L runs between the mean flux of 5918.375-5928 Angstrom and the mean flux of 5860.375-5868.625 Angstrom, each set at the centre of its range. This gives 0.09 mag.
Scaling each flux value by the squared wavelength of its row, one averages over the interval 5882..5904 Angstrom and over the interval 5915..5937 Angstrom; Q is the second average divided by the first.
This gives 1.3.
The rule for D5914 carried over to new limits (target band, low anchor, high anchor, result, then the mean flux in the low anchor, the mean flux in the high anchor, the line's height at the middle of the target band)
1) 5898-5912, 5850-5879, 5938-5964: 1.7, 17.9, 18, 17.9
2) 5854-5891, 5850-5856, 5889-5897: -2.6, 18.1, 13.8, 16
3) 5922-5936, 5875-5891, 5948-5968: -0.8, 16.1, 18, 17.3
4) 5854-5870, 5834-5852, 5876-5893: -0.7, 18.3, 15.9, 17.2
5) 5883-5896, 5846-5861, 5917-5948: 2.6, 17.9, 18.1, 18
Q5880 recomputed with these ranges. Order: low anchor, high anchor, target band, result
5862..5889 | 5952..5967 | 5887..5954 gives 0.05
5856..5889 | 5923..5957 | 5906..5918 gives 0.00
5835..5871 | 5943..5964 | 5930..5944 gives 0.00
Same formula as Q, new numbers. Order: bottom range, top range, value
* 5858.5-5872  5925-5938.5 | 1.01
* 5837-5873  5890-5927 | 0.92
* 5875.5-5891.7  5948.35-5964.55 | 1.16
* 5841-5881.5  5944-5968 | 1.04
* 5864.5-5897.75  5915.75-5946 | 1.14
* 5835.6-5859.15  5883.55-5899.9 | 0.79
